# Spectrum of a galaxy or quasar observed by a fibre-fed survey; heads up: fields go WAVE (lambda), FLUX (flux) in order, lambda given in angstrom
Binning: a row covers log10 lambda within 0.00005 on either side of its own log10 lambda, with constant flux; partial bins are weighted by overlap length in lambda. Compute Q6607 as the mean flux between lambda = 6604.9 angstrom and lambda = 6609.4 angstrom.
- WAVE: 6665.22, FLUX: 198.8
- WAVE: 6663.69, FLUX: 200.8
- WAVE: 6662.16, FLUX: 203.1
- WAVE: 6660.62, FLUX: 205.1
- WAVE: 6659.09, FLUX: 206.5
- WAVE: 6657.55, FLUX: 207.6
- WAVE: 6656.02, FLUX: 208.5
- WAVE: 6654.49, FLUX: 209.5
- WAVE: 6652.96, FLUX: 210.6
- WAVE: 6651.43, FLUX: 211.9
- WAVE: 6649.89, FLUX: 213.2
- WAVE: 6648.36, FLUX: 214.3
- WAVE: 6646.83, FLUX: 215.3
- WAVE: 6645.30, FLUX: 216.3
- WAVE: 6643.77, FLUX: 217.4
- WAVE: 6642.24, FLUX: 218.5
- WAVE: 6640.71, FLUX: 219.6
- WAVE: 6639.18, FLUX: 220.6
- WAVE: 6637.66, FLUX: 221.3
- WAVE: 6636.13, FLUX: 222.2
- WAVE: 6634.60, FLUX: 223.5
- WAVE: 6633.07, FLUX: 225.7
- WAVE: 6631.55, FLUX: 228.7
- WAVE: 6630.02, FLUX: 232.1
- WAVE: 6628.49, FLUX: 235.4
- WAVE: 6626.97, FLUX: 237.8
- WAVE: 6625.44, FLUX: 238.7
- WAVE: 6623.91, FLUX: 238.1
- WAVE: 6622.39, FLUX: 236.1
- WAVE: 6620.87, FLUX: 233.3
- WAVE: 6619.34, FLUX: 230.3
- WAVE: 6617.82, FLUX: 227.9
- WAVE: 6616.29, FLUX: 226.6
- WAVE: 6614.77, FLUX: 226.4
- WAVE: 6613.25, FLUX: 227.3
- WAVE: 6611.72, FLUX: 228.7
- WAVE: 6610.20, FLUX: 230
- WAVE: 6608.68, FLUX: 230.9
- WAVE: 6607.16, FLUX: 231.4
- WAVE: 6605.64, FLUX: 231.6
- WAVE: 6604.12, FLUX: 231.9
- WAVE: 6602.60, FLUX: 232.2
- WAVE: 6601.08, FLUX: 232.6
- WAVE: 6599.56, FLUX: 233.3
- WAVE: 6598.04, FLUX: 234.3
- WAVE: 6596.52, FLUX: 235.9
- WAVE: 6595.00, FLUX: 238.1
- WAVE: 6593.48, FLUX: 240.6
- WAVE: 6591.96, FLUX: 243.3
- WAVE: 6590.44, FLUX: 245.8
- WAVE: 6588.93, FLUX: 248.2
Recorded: 231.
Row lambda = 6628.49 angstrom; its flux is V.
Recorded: 235.4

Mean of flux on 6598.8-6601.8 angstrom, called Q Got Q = 233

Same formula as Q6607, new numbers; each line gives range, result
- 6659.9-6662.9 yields 204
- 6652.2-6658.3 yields 209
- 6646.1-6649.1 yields 215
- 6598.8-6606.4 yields 232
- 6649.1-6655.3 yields 211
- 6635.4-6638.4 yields 222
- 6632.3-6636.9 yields 224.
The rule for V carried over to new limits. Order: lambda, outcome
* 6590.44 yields 245.8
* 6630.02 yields 232.1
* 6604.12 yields 231.9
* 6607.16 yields 231.4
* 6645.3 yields 216.3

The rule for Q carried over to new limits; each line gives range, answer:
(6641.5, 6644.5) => 218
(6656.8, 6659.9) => 207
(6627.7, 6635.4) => 229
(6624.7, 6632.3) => 234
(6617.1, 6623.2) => 232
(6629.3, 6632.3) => 230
